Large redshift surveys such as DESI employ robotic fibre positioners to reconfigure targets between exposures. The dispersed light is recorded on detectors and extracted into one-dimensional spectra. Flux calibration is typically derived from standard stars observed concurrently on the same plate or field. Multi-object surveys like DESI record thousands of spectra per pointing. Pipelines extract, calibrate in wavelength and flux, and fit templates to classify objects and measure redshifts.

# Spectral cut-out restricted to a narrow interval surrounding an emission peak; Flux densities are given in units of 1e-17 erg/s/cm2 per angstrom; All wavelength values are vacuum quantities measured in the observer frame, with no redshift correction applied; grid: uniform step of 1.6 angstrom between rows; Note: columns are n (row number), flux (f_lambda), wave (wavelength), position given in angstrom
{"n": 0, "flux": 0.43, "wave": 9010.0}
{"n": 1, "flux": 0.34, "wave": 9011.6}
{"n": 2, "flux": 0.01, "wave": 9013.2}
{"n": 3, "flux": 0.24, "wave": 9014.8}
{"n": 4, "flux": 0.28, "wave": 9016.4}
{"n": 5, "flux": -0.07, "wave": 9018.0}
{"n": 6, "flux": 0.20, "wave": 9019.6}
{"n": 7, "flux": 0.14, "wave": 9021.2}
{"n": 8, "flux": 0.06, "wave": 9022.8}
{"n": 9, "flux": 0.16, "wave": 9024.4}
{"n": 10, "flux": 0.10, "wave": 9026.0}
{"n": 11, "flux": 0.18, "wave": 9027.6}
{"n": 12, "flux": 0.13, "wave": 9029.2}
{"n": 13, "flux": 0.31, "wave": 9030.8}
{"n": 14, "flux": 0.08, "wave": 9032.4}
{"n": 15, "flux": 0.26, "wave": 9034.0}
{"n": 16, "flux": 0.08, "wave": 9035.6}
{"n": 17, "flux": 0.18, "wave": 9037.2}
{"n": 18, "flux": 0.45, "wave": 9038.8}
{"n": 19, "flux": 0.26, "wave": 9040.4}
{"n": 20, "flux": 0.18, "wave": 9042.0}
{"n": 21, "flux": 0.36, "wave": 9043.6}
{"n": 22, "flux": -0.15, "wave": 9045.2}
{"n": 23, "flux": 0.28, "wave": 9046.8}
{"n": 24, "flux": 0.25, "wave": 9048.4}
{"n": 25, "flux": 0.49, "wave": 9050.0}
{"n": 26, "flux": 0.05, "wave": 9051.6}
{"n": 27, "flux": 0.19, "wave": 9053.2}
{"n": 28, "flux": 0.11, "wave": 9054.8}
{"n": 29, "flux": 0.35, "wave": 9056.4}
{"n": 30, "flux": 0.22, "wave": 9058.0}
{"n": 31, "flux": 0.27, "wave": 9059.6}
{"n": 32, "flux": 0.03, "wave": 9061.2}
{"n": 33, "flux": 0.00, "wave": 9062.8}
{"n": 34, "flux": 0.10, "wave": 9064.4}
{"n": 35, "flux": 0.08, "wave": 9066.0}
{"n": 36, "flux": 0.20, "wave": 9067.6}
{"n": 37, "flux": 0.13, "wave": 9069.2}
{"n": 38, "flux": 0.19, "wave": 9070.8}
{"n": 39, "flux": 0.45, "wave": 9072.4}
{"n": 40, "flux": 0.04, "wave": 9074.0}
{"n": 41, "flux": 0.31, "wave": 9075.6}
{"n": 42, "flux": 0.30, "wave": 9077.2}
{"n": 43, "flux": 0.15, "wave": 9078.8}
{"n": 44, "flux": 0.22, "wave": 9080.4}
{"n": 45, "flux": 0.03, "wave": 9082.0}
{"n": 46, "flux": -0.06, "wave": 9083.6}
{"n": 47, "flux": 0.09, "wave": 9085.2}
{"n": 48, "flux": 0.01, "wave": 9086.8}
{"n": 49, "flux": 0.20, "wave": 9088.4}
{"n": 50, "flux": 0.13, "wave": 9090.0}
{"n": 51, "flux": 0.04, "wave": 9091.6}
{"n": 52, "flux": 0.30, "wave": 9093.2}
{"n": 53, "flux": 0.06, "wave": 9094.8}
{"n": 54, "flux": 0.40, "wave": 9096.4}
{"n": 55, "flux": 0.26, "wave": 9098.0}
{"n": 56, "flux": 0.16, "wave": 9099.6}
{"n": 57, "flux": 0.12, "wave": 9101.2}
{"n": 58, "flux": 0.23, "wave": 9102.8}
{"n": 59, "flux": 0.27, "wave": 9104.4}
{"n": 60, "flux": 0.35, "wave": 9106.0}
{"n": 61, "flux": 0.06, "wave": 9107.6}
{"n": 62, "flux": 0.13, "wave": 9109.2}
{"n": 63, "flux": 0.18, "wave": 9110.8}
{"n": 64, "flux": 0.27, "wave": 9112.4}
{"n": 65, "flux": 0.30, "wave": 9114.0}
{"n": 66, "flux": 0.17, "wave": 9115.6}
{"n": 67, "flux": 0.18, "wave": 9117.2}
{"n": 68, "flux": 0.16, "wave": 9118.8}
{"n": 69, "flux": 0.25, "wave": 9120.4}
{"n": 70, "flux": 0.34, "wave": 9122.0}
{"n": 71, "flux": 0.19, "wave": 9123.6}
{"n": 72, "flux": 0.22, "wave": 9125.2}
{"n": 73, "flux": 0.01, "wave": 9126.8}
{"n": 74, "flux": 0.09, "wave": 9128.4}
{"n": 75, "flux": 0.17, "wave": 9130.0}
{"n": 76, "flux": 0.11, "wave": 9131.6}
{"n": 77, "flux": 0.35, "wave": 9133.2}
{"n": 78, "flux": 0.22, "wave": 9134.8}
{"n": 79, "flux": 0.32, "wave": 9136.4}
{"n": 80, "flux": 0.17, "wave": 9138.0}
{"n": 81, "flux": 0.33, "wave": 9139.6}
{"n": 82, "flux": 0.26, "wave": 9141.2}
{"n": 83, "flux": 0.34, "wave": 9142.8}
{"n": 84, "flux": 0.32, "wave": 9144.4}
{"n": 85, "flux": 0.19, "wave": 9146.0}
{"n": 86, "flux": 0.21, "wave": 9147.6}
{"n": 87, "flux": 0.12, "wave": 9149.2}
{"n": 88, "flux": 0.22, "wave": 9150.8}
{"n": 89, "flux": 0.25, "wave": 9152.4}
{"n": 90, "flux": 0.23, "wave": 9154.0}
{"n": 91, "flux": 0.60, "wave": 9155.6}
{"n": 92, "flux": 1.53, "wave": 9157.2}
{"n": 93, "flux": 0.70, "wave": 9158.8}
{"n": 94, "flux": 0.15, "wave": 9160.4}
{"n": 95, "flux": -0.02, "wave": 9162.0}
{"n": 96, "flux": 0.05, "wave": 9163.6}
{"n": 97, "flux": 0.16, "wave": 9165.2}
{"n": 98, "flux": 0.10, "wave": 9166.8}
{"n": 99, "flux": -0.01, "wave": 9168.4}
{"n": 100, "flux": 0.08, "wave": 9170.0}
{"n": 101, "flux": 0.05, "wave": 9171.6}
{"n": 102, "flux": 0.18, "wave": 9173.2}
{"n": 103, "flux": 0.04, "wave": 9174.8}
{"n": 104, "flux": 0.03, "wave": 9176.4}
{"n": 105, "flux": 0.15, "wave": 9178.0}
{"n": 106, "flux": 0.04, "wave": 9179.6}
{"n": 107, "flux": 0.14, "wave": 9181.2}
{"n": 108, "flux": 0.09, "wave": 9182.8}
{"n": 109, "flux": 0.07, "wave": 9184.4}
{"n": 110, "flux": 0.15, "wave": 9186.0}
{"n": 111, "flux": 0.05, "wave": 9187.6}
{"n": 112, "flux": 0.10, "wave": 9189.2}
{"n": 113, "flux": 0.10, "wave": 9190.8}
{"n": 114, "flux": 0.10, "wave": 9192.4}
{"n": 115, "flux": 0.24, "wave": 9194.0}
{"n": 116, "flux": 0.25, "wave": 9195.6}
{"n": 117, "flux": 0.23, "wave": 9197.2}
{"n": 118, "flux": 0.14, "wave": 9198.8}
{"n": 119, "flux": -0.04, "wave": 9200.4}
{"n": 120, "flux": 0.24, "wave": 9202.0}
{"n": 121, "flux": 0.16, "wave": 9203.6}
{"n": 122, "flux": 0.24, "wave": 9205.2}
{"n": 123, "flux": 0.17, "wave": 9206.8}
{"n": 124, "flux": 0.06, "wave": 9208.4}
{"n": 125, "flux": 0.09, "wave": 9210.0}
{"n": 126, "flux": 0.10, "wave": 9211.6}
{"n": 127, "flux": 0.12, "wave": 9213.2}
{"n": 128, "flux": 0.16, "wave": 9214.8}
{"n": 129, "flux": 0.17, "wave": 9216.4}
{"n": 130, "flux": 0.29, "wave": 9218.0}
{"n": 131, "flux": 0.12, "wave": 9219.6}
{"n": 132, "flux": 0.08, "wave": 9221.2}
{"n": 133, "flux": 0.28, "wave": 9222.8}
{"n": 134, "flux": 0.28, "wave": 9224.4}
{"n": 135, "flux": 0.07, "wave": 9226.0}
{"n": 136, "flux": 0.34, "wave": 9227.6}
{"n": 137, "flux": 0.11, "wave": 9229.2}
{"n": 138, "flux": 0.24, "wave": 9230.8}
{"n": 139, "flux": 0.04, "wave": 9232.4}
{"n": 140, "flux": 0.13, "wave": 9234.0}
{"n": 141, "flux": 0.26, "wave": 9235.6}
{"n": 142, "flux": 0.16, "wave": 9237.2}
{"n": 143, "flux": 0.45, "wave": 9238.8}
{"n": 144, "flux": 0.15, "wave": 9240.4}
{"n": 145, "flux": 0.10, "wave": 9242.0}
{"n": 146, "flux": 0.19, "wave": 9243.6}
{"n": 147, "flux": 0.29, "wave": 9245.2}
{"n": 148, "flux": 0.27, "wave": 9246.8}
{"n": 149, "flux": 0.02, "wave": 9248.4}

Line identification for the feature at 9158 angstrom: H-beta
